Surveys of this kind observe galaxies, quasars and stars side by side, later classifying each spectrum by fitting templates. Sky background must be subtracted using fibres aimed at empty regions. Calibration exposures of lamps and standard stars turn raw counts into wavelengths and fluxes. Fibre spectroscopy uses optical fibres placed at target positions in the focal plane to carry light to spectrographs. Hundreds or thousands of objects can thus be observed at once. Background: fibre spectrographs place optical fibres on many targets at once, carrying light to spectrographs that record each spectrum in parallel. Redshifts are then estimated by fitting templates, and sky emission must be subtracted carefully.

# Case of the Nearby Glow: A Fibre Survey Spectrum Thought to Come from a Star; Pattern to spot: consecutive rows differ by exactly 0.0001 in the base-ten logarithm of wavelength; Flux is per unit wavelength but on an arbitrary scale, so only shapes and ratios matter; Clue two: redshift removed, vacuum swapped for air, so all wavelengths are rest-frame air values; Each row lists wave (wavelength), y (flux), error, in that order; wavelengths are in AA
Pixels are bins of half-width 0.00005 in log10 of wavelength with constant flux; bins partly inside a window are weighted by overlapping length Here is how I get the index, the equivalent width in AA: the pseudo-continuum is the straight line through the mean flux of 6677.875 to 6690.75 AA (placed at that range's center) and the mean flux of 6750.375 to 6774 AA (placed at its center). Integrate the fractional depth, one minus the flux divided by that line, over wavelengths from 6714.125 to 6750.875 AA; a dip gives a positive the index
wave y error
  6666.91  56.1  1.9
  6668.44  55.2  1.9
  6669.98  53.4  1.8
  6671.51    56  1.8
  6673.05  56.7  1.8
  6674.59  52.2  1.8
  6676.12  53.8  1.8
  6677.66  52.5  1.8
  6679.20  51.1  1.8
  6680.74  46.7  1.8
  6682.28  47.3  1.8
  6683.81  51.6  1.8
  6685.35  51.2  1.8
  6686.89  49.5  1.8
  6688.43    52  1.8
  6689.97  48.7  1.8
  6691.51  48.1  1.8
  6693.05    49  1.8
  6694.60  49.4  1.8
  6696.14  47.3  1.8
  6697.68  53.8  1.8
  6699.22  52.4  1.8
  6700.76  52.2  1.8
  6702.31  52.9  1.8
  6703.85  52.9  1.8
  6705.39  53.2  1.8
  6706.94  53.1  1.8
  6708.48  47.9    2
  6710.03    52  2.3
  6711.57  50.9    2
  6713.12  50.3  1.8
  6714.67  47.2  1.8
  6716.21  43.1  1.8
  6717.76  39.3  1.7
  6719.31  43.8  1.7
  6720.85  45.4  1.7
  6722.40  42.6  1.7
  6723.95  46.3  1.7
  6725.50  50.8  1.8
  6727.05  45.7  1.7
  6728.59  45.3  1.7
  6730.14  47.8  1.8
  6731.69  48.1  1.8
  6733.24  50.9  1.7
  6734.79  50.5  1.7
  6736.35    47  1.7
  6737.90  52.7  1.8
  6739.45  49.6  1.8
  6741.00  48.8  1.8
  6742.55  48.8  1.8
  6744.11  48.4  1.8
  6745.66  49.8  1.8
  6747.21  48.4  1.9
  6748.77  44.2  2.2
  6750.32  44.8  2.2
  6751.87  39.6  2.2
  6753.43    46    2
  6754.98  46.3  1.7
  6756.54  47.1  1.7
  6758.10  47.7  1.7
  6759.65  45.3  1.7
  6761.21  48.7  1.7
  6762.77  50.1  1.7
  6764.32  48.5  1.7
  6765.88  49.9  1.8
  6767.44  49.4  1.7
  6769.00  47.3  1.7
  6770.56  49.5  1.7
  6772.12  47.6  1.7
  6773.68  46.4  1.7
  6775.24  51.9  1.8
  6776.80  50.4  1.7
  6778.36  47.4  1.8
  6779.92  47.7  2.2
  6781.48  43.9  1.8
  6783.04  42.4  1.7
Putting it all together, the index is 0.9 AA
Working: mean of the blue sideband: 49.9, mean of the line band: 47.1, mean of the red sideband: 47.2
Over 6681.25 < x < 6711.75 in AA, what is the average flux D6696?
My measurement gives 50.7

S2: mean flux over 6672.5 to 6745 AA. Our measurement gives 49.4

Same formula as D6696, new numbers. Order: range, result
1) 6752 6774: 47.6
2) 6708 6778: 47.6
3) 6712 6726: 45.4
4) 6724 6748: 48.8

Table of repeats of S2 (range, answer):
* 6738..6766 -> 47.4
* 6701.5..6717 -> 50.3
